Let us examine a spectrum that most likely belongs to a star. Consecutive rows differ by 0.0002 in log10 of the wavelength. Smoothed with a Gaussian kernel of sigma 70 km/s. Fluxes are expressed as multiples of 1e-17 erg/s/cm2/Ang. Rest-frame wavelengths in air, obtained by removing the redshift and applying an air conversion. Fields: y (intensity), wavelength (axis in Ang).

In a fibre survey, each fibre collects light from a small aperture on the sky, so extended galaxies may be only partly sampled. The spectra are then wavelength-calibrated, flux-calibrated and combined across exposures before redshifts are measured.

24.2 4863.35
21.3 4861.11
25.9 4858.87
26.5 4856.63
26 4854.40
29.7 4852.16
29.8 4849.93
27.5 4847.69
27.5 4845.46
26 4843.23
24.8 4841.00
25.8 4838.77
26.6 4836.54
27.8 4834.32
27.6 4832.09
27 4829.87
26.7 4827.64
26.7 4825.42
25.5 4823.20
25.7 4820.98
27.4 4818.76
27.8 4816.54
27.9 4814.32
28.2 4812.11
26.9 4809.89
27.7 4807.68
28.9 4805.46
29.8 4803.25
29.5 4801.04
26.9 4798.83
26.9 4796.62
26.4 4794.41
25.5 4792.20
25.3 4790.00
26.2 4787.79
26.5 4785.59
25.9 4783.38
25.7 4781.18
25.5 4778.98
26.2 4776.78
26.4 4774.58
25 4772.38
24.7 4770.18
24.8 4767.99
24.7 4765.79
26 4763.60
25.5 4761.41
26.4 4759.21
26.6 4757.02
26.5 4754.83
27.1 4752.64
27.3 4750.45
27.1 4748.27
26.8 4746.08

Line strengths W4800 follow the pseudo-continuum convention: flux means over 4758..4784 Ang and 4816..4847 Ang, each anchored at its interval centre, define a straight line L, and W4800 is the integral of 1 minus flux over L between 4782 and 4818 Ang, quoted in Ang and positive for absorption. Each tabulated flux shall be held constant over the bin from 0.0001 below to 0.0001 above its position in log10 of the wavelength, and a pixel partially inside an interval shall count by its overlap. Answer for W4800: -1.6 Ang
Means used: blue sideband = 25.6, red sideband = 26.6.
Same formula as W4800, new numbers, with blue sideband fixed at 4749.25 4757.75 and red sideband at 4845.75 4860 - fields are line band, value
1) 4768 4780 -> 0.7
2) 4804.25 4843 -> 0.5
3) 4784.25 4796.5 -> 0.5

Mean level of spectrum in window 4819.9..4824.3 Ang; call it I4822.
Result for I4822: 25.6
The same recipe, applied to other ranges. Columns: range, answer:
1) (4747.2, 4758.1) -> 26.9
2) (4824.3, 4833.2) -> 27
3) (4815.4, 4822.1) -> 27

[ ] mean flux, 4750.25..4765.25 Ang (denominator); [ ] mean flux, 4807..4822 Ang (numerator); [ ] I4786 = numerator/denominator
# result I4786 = 1.04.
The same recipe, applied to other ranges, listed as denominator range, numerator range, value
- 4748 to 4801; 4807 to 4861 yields 1.03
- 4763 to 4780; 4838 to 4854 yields 1.07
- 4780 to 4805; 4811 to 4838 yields 1.01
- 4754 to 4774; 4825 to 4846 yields 1.04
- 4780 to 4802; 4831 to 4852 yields 1.03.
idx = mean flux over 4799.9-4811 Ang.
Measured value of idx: 28.6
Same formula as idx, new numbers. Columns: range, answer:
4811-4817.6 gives 28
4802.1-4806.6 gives 29.3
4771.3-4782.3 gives 25.8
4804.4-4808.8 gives 28.3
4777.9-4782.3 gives 25.6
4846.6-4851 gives 28.6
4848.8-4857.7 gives 28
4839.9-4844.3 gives 25.4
